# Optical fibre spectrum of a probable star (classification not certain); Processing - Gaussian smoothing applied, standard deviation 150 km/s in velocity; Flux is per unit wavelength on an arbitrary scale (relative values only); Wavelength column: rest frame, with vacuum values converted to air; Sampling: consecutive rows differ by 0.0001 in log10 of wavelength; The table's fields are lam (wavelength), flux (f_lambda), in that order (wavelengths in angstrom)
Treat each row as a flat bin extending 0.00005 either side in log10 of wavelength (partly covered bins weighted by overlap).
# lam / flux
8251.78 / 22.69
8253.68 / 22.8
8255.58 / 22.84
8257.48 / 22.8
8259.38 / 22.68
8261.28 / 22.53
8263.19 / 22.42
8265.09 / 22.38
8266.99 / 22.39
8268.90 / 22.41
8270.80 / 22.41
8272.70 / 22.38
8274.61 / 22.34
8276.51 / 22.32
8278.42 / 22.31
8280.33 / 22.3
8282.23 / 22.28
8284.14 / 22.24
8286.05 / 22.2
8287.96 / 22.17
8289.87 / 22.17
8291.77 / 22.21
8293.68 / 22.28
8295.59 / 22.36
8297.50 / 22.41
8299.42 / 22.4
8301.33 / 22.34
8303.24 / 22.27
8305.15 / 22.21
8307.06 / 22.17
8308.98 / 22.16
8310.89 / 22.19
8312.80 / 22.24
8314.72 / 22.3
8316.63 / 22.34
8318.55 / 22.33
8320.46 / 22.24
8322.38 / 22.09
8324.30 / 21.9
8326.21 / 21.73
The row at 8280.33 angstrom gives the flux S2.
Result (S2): 22.3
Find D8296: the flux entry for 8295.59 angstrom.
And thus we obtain 22.36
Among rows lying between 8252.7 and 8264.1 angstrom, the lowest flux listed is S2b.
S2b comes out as 22.42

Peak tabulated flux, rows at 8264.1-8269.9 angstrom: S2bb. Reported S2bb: 22.41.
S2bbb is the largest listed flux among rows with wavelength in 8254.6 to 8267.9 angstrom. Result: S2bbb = 22.84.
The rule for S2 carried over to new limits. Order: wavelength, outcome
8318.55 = 22.33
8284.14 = 22.24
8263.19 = 22.42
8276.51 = 22.32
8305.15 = 22.21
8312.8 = 22.24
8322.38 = 22.09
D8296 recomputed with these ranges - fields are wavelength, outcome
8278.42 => 22.31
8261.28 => 22.53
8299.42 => 22.4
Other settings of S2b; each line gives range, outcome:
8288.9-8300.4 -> 22.17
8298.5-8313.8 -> 22.16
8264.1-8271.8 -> 22.38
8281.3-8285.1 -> 22.24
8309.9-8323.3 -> 22.09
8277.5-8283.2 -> 22.28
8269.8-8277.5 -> 22.32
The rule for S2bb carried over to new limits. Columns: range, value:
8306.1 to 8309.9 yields 22.17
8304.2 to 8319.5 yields 22.34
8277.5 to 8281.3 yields 22.31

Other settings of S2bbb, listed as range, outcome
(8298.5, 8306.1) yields 22.4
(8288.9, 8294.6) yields 22.28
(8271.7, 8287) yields 22.38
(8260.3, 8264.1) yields 22.53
